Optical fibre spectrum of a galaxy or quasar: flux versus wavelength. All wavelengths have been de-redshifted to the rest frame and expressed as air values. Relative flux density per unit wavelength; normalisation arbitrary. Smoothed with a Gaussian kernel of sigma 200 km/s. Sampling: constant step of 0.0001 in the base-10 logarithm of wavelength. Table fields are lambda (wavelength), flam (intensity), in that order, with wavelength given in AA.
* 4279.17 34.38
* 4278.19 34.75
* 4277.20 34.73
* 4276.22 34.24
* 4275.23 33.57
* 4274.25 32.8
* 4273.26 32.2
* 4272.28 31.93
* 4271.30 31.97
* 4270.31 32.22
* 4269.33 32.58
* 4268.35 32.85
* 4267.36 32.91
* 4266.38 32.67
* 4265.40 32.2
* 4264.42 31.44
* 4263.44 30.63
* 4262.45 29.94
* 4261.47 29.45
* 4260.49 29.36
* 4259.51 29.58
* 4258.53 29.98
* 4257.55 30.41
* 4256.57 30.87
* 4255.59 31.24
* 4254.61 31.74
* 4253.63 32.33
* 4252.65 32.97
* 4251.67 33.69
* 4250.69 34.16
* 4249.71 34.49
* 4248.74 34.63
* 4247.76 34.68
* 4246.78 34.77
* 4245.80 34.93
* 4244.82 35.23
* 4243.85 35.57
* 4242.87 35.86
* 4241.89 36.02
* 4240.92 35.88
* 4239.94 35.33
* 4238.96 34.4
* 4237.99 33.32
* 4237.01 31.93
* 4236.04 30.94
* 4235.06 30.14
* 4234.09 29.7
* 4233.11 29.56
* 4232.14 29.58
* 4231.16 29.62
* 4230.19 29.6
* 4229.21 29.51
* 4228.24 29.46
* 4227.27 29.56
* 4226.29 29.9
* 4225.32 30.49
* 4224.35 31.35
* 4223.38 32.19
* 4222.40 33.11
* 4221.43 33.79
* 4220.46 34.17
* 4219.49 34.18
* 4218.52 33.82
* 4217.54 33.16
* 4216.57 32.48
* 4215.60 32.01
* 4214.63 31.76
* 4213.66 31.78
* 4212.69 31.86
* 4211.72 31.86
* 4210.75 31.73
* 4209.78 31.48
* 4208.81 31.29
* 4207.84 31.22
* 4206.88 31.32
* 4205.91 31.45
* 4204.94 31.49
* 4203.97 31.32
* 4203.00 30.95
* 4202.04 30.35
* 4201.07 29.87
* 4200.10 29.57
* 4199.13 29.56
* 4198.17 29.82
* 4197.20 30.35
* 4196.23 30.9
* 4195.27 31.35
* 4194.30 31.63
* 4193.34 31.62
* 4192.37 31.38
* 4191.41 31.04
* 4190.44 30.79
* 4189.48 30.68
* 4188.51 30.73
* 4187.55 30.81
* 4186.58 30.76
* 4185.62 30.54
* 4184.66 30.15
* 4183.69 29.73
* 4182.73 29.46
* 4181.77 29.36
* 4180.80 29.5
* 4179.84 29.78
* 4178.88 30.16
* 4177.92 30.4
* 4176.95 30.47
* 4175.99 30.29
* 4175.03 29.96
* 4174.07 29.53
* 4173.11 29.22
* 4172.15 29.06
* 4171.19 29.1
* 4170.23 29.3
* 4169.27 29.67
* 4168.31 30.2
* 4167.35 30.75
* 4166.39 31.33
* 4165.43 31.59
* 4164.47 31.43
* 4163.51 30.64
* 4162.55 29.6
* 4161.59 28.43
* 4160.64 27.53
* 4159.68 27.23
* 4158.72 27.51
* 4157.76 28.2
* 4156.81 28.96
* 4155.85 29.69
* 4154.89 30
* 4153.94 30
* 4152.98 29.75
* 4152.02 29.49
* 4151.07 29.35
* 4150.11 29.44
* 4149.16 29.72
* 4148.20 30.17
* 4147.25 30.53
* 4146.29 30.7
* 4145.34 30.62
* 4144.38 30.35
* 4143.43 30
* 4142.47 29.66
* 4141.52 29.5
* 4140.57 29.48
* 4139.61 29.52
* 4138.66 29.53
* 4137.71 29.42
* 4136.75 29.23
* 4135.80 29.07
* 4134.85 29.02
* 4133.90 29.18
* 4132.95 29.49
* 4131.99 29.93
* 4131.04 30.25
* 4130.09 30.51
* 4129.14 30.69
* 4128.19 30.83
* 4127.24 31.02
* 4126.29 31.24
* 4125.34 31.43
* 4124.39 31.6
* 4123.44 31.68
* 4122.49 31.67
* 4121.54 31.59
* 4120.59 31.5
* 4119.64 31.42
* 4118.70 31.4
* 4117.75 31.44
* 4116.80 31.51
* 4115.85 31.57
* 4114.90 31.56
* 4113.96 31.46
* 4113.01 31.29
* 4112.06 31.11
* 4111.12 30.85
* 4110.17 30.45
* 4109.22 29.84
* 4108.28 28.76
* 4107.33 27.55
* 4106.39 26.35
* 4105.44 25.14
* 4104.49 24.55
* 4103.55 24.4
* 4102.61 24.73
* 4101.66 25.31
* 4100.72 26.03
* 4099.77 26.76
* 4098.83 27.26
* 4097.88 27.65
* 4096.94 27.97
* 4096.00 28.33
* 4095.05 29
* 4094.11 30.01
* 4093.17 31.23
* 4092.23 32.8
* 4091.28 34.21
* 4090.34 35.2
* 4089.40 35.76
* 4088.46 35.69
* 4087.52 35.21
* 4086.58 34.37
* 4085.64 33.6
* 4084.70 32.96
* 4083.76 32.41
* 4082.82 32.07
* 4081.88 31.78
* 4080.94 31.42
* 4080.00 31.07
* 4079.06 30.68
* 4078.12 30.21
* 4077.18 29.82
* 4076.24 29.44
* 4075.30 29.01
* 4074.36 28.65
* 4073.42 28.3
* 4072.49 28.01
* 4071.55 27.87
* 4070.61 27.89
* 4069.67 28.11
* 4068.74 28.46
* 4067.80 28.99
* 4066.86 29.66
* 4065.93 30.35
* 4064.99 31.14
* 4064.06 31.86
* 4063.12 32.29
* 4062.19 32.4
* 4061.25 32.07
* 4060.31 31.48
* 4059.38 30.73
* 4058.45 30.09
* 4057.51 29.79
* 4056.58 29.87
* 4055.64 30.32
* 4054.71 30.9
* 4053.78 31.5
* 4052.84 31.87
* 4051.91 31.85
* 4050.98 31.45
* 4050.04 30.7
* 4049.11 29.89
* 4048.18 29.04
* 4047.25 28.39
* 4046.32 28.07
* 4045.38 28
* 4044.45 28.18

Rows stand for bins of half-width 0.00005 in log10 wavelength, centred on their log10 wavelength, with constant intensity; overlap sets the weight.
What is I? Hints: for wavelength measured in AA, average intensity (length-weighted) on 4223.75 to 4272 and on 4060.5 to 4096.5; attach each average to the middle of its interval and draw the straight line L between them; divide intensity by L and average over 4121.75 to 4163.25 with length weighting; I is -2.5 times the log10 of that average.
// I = 0.06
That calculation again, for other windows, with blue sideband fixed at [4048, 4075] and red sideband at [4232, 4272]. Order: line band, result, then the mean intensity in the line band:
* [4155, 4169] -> 0.068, 29.5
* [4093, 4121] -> 0.069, 28.9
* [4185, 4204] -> 0.039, 30.7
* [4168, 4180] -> 0.063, 29.8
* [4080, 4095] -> -0.088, 33.1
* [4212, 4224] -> -0.024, 32.8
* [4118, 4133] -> -0.003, 31.1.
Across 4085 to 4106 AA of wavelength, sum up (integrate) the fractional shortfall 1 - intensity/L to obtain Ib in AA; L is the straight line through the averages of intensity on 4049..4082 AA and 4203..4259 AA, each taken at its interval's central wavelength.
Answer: 0.6 AA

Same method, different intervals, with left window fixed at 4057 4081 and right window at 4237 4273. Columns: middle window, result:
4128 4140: 0.48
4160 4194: 1.60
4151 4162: 0.87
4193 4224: 0.42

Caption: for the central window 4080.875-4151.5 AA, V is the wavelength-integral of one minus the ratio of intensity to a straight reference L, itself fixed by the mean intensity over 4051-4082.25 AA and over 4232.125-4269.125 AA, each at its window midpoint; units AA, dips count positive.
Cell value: 1.4 AA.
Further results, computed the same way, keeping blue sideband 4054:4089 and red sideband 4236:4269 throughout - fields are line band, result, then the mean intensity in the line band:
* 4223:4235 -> 0.9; 30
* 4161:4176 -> 0.9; 30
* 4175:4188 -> 0.8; 30.1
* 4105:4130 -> 0.6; 30.6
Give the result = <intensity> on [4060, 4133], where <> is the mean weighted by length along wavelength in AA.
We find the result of 30.3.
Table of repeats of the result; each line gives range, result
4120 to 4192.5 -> 30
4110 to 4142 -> 30.6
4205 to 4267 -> 32.1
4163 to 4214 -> 30.6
